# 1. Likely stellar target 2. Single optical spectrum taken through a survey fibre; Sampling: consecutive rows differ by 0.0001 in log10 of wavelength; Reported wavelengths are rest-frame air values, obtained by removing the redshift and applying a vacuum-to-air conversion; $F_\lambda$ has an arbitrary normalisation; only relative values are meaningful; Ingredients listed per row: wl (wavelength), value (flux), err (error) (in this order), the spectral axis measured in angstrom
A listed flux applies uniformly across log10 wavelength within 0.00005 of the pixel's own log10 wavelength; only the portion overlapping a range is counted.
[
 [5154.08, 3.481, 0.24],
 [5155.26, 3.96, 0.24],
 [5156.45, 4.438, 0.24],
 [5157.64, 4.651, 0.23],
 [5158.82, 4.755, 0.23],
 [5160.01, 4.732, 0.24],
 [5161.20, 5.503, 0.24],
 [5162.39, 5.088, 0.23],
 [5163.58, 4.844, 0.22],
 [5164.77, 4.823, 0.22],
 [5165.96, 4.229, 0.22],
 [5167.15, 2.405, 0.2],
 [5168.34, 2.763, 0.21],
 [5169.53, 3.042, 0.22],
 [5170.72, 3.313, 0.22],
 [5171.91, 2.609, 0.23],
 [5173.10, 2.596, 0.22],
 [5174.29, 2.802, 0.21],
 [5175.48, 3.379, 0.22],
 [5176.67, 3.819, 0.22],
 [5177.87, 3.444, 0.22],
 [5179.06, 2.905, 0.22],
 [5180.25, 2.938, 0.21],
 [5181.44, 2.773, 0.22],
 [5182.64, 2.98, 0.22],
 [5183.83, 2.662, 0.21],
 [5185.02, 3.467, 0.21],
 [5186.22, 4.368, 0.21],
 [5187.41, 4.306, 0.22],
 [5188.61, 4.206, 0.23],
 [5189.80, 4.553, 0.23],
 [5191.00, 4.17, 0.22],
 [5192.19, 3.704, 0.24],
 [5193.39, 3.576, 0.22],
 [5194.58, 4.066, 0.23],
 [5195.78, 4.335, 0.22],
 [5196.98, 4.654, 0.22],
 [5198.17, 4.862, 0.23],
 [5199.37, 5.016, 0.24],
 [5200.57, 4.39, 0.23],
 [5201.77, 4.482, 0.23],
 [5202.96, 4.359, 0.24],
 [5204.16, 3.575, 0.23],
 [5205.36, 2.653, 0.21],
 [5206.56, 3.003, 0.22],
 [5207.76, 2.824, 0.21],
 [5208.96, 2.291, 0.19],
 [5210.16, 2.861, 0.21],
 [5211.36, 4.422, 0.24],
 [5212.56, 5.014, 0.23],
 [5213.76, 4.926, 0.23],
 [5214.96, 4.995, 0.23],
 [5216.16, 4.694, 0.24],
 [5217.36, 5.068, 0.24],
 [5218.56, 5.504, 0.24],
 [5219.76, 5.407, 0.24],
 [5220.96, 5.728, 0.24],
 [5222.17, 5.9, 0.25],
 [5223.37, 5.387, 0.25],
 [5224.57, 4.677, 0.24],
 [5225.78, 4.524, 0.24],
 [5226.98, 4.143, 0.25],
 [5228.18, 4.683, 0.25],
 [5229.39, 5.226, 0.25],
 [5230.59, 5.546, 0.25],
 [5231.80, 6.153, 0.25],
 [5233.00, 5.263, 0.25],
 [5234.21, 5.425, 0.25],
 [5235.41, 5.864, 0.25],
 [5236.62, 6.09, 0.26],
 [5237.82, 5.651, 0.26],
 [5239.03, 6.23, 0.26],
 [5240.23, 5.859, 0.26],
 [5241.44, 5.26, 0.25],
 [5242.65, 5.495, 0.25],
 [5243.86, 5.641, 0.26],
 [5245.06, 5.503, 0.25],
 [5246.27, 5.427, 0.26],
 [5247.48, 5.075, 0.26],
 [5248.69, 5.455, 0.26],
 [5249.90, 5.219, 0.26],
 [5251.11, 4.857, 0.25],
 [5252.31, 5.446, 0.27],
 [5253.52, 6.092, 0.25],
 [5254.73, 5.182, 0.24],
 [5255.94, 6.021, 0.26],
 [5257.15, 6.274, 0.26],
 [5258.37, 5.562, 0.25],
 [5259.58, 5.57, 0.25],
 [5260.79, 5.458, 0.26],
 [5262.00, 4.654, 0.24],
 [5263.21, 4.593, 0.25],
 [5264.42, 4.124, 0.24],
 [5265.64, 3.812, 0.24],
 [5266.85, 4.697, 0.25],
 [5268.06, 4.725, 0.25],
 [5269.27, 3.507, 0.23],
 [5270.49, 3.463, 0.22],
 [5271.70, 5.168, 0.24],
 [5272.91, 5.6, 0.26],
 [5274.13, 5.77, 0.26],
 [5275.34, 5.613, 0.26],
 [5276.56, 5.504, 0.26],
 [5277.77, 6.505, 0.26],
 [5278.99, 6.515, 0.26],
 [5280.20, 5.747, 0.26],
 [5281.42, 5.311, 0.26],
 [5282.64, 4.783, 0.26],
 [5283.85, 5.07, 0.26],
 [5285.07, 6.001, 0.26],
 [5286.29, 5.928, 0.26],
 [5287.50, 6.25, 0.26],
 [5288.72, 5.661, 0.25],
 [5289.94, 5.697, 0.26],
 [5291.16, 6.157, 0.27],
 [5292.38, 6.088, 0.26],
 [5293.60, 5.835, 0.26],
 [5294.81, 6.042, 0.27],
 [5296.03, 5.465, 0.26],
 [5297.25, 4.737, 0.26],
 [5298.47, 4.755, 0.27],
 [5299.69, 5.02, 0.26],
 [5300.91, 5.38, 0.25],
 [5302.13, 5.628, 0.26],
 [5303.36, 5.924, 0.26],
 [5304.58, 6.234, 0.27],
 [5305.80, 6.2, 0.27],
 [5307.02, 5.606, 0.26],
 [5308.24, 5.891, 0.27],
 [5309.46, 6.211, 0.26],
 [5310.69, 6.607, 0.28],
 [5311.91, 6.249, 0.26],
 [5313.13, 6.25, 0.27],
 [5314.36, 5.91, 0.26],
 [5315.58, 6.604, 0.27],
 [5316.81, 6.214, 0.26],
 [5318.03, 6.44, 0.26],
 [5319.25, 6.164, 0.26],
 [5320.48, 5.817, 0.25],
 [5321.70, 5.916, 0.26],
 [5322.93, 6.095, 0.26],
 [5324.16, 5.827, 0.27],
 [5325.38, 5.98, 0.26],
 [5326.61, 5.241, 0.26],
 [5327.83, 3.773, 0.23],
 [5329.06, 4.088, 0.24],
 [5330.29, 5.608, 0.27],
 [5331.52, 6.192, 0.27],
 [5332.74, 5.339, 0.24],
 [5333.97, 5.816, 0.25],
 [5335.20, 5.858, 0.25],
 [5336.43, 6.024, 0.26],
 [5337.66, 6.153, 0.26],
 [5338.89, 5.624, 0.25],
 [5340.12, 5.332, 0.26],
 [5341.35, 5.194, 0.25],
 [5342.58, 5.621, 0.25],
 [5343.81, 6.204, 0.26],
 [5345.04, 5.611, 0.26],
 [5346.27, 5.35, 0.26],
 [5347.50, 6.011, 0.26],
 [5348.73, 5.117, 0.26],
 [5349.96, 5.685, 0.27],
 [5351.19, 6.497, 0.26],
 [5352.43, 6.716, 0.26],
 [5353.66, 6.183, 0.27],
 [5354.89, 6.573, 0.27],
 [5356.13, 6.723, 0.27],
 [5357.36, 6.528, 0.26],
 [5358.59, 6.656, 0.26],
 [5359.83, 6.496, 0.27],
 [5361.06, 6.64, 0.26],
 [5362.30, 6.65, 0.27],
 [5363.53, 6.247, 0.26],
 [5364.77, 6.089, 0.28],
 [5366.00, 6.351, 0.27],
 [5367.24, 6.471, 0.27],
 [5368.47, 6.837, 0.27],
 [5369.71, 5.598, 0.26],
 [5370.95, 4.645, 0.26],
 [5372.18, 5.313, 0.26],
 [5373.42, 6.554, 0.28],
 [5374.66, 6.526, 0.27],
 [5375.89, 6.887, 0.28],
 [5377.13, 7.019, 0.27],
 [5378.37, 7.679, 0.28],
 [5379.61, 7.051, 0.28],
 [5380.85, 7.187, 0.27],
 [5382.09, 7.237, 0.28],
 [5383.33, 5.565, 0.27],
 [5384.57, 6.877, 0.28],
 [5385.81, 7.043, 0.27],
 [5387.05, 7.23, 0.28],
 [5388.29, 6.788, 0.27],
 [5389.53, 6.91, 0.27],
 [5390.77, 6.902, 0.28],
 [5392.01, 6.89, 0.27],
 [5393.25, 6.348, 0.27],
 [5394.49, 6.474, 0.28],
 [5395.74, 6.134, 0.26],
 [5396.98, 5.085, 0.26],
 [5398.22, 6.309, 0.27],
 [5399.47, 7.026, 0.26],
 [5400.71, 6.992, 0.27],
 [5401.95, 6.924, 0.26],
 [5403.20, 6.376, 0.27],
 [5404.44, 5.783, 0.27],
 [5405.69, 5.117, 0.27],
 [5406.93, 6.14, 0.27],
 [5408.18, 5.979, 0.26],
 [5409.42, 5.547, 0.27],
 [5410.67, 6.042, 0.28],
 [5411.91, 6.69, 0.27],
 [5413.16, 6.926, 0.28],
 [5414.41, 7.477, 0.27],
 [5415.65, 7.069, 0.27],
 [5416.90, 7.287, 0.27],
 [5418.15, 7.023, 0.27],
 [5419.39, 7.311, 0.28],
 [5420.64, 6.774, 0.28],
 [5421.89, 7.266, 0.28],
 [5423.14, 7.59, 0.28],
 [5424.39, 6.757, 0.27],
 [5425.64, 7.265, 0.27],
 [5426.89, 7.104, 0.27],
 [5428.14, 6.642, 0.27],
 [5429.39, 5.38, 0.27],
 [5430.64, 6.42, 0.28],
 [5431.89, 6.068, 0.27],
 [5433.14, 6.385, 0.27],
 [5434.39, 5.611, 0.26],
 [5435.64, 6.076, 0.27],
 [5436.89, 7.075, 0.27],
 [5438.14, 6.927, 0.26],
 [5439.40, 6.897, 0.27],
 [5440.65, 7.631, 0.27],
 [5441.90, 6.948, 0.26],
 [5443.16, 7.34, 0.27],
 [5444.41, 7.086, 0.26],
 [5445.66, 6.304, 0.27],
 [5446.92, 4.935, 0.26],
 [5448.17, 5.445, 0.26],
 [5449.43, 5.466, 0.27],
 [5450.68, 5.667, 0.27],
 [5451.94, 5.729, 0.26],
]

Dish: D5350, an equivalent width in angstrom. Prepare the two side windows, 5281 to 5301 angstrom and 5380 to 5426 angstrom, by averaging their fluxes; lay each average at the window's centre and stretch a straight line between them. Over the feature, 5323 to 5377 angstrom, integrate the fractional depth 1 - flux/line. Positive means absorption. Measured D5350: 1.74 angstrom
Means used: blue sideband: 5.55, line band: 5.94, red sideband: 6.66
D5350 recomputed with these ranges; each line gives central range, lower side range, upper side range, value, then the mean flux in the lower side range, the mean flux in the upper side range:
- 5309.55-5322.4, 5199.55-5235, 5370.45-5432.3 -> -1.2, 4.6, 6.6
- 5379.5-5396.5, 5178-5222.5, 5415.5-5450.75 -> -1.7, 4.08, 6.62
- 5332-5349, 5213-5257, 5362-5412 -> 1.2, 5.39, 6.42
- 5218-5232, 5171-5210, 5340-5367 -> -3.6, 3.61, 6.13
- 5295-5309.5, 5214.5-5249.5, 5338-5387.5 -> 0.7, 5.38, 6.29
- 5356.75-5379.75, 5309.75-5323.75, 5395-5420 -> -0.3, 6.2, 6.46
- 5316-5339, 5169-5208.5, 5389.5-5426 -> -0.8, 3.63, 6.6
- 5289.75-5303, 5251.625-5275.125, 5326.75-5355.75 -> -0.5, 5.05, 5.68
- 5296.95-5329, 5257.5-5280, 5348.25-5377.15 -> -0.8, 5.07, 6.28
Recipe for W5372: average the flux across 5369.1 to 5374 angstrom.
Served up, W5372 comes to 5.52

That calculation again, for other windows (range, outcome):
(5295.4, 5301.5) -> 5.07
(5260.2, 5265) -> 4.71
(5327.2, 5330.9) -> 4.49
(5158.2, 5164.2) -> 4.98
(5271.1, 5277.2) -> 5.54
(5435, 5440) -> 6.74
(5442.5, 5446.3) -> 6.9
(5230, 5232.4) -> 5.84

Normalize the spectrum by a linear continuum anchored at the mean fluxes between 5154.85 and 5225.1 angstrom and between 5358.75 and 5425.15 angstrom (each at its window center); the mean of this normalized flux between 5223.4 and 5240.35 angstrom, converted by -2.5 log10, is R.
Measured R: -0.17 mag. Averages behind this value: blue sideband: 4.05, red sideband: 6.57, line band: 5.37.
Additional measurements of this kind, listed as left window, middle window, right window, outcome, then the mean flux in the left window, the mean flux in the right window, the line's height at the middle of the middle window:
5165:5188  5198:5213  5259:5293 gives 0.009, 3.23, 5.29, 3.83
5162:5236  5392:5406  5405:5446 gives 0.016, 4.16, 6.67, 6.38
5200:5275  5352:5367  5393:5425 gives -0.068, 4.95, 6.56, 6.09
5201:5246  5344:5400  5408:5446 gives -0.029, 4.88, 6.75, 6.25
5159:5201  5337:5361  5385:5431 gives -0.023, 3.82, 6.62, 5.9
